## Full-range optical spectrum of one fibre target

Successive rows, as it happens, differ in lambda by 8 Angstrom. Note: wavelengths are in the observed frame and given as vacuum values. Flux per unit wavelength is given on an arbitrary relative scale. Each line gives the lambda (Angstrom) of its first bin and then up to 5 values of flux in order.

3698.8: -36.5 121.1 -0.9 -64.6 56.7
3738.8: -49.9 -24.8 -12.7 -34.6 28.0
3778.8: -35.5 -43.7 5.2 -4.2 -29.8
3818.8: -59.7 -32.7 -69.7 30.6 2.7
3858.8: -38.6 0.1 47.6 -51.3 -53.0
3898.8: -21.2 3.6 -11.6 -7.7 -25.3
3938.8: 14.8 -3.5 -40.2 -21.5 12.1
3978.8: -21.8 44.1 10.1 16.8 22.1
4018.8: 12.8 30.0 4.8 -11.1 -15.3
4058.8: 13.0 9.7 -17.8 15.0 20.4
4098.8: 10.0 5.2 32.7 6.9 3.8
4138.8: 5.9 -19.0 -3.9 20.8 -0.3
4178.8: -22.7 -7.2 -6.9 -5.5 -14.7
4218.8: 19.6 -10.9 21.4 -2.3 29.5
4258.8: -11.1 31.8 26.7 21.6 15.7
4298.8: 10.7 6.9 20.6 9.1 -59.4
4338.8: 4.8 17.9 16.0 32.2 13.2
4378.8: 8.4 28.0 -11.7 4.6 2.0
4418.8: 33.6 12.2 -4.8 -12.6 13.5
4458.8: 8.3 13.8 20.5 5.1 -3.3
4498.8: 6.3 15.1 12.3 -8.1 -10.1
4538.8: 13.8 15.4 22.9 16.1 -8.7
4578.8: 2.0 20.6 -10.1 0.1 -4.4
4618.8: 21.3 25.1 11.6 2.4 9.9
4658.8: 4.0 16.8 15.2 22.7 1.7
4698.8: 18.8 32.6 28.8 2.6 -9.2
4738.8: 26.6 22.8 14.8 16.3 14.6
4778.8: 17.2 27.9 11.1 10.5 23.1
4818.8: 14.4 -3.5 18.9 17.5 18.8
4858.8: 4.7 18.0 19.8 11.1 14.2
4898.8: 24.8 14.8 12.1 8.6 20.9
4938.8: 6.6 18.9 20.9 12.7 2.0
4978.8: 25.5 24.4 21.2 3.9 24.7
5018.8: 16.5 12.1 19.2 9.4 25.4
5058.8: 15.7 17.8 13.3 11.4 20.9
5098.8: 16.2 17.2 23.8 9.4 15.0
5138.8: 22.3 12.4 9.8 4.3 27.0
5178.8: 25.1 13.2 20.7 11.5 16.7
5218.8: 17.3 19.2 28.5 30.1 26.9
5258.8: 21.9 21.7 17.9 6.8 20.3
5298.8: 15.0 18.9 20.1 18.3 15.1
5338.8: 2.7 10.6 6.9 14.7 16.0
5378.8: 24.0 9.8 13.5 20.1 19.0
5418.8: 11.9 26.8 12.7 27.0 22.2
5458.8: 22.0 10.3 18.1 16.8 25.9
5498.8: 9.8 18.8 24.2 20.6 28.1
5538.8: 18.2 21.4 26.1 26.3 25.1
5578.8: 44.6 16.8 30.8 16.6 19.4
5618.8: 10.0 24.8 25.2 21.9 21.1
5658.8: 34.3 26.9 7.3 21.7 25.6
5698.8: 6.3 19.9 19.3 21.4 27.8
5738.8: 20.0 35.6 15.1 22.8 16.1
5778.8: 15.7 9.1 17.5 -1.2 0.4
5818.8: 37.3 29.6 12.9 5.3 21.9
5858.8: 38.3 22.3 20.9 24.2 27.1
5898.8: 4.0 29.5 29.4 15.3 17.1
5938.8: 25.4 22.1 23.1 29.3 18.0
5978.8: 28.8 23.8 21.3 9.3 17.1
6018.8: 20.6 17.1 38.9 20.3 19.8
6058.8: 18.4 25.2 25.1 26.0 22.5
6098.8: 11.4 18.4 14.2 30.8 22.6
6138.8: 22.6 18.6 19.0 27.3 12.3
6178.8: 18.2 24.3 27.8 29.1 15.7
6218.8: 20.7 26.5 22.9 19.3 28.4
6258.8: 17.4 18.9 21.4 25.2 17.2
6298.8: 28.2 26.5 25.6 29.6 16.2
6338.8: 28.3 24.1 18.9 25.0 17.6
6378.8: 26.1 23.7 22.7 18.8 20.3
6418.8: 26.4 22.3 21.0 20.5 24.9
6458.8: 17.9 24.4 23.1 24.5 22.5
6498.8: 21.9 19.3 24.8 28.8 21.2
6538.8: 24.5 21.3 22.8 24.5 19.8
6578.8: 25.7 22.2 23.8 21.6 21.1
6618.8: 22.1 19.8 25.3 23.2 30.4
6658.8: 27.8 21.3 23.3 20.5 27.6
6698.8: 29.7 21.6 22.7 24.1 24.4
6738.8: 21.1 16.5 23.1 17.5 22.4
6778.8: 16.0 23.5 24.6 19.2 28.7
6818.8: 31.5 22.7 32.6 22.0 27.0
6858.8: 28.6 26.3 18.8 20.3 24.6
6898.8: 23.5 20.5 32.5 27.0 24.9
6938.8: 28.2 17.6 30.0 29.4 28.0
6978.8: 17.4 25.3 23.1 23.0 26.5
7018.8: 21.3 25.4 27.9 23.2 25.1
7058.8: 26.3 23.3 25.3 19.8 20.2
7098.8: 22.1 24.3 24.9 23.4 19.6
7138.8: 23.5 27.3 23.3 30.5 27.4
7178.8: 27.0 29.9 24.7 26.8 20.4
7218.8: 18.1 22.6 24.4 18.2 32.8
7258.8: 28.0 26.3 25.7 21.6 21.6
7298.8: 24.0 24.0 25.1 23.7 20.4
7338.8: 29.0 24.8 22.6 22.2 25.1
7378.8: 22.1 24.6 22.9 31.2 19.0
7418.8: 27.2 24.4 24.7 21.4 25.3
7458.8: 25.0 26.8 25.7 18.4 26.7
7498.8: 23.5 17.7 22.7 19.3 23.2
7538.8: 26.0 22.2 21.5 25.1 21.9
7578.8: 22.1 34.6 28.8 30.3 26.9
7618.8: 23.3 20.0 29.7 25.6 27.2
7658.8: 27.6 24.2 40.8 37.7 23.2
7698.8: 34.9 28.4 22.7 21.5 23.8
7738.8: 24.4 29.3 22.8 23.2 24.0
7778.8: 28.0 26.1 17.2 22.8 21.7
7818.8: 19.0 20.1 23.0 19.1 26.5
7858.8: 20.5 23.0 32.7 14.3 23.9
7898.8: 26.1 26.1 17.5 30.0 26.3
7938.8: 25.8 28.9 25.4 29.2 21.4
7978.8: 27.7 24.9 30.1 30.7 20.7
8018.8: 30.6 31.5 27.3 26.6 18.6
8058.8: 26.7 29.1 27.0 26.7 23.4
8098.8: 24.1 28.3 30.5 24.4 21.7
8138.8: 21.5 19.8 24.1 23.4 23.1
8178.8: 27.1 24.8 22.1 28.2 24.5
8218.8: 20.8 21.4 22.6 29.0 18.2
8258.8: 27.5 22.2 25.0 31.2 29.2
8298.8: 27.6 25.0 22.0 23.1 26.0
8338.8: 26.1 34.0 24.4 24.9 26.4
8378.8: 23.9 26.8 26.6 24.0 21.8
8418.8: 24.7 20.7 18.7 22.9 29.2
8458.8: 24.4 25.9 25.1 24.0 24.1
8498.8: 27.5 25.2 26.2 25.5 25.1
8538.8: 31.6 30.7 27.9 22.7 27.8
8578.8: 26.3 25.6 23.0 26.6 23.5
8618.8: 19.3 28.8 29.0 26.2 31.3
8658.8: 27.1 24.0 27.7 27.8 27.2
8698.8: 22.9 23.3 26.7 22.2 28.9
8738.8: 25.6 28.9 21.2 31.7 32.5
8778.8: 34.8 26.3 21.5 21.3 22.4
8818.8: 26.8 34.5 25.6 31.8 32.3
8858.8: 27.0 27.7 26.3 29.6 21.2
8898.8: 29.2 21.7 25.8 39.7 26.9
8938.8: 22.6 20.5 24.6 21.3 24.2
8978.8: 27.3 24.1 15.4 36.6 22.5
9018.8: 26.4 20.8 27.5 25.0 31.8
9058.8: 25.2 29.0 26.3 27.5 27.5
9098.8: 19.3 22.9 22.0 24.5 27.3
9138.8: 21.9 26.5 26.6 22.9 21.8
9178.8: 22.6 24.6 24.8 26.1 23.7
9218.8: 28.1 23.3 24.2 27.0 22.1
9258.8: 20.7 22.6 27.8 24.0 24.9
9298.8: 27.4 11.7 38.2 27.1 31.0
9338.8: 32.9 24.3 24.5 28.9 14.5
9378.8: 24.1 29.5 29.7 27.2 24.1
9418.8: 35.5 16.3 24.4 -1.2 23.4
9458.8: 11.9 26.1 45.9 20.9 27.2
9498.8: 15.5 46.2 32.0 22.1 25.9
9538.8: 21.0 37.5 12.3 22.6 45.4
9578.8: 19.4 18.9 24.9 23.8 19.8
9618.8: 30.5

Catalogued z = 0.170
